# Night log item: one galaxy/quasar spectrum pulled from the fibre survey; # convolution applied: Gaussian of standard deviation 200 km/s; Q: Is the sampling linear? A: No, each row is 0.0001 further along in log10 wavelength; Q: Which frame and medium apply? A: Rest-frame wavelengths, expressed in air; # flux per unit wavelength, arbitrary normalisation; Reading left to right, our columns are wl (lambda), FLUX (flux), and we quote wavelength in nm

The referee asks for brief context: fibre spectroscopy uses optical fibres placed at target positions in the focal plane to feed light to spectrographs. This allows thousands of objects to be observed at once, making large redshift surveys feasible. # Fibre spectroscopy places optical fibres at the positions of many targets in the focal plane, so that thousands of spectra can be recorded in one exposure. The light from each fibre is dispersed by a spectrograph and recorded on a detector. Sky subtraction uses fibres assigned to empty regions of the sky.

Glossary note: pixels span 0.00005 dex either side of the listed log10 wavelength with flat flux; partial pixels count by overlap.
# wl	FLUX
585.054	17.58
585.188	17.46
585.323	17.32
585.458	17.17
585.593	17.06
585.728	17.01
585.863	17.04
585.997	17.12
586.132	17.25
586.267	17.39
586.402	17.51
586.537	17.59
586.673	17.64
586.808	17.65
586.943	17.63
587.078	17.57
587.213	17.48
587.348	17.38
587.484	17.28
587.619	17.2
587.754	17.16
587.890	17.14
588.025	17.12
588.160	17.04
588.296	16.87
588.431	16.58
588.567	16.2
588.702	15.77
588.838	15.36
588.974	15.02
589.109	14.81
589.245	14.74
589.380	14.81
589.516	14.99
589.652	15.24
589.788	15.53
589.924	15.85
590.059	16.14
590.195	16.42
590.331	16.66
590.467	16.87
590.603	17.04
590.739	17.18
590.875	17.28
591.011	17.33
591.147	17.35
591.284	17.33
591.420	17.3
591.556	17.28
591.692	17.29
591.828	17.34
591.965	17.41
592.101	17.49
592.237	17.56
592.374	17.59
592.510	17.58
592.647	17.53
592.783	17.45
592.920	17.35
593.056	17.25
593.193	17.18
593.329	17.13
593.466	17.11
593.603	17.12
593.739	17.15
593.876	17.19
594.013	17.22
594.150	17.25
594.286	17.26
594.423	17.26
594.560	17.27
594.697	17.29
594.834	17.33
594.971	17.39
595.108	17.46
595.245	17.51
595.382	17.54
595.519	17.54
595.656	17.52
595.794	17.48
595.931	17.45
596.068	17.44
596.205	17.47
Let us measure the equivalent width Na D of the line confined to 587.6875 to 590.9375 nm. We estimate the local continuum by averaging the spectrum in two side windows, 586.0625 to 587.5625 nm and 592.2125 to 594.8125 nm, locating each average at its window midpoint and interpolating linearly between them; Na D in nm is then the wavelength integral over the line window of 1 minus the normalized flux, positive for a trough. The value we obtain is 0.23 nm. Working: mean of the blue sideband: 17.5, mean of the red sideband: 17.3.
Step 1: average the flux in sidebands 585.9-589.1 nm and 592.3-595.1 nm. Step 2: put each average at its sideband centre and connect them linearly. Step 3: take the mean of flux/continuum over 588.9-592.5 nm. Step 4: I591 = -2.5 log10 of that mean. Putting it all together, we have 0.04 mag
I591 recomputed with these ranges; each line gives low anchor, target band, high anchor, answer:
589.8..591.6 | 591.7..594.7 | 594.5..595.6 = -0.01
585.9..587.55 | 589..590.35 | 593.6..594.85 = 0.13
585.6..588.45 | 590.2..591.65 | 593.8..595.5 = 0.01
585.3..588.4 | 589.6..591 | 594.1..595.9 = 0.05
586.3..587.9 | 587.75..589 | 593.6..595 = 0.06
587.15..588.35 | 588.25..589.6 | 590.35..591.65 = 0.11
